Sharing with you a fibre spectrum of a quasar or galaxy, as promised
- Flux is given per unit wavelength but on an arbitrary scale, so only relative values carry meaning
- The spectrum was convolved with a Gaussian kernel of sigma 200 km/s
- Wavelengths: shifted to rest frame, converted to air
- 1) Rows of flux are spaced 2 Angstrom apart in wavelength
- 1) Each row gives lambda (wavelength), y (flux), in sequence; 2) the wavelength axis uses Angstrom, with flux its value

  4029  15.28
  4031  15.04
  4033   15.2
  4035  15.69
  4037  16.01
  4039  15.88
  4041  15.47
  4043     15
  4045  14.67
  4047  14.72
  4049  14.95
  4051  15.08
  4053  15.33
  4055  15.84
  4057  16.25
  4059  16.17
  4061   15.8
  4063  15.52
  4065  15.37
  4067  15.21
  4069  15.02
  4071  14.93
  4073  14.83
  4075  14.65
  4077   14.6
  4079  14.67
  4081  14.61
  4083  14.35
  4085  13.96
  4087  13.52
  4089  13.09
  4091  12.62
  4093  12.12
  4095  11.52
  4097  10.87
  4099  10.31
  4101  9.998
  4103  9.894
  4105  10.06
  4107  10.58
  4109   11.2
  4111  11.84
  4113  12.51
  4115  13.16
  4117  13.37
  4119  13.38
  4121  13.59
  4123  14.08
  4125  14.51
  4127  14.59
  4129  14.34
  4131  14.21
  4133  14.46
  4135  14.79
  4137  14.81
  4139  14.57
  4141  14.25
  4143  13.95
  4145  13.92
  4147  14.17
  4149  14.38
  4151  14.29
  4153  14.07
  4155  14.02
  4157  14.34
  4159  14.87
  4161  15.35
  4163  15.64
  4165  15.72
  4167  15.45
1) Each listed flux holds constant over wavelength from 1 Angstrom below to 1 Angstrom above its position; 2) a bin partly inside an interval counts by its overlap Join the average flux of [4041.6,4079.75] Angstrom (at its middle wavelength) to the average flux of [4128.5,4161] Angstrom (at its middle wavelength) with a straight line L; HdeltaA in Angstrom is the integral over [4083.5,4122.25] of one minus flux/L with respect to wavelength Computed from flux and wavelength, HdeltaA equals 7.2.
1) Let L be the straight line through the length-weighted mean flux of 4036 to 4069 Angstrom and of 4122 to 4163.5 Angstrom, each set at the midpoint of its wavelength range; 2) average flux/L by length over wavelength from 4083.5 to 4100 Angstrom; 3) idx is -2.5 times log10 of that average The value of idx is 0.215 mag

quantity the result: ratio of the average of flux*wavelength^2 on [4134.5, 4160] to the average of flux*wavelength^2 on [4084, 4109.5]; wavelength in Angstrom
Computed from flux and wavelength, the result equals 1.3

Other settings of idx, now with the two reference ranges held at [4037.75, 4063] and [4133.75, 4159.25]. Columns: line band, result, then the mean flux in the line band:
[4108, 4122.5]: 0.15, 12.8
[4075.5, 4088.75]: 0.06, 14.2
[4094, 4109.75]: 0.37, 10.5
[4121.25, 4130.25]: 0.02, 14.3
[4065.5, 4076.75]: 0.02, 14.9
